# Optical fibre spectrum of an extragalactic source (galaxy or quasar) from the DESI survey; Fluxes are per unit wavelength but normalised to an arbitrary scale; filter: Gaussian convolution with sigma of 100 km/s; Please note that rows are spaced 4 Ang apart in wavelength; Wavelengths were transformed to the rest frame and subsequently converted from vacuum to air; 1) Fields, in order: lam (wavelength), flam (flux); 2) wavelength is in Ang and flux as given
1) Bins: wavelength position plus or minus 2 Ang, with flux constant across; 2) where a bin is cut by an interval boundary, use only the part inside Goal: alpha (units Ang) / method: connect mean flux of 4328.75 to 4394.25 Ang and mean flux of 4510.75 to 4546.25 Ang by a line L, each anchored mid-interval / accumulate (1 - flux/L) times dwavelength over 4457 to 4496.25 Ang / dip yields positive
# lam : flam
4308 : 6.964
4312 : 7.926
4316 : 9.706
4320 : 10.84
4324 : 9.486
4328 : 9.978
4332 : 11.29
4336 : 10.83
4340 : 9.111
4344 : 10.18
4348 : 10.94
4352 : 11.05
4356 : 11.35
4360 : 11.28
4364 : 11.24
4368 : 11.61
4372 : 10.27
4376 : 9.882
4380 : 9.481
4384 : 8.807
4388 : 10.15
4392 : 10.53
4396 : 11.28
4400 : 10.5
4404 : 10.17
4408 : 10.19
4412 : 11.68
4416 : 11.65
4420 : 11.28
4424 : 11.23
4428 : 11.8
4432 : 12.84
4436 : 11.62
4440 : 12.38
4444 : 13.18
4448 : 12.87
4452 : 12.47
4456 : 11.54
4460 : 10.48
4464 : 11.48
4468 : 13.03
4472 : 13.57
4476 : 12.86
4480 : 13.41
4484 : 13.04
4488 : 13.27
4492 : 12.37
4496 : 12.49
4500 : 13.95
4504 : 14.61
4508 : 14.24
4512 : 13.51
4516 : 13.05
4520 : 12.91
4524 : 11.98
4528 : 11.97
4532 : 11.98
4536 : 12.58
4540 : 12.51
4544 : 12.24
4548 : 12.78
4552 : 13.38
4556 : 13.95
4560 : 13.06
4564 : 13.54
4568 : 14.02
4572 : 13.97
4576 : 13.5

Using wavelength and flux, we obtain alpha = -2.3 Ang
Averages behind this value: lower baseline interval 10.5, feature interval 12.6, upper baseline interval 12.5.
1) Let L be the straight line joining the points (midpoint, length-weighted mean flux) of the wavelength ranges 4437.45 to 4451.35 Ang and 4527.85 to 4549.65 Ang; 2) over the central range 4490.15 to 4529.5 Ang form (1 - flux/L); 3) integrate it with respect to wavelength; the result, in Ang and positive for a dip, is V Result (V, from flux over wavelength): -2.0 Ang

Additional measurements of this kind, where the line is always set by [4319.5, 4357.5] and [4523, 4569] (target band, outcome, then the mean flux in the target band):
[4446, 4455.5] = -0.6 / 12.5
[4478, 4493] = -1.1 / 13.1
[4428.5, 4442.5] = -0.8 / 12.3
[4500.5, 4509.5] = -1.5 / 14.4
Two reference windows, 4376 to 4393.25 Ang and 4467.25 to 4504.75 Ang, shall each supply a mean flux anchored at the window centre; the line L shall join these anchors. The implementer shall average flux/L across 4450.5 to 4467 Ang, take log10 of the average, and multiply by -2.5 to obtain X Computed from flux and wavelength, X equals 0.07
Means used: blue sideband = 9.72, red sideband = 13.2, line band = 11.6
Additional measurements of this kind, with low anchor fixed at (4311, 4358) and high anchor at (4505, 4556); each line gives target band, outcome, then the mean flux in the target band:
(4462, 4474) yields -0.06 mag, 12.7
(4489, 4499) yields -0.03 mag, 12.7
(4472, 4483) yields -0.09 mag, 13.2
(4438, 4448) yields -0.10 mag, 12.8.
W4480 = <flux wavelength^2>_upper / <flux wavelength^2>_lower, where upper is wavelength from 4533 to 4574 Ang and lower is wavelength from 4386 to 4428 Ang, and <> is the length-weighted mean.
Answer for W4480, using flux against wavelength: 1.29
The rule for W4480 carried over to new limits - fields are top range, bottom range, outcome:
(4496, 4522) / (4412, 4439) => 1.20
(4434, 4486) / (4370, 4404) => 1.27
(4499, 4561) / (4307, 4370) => 1.38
